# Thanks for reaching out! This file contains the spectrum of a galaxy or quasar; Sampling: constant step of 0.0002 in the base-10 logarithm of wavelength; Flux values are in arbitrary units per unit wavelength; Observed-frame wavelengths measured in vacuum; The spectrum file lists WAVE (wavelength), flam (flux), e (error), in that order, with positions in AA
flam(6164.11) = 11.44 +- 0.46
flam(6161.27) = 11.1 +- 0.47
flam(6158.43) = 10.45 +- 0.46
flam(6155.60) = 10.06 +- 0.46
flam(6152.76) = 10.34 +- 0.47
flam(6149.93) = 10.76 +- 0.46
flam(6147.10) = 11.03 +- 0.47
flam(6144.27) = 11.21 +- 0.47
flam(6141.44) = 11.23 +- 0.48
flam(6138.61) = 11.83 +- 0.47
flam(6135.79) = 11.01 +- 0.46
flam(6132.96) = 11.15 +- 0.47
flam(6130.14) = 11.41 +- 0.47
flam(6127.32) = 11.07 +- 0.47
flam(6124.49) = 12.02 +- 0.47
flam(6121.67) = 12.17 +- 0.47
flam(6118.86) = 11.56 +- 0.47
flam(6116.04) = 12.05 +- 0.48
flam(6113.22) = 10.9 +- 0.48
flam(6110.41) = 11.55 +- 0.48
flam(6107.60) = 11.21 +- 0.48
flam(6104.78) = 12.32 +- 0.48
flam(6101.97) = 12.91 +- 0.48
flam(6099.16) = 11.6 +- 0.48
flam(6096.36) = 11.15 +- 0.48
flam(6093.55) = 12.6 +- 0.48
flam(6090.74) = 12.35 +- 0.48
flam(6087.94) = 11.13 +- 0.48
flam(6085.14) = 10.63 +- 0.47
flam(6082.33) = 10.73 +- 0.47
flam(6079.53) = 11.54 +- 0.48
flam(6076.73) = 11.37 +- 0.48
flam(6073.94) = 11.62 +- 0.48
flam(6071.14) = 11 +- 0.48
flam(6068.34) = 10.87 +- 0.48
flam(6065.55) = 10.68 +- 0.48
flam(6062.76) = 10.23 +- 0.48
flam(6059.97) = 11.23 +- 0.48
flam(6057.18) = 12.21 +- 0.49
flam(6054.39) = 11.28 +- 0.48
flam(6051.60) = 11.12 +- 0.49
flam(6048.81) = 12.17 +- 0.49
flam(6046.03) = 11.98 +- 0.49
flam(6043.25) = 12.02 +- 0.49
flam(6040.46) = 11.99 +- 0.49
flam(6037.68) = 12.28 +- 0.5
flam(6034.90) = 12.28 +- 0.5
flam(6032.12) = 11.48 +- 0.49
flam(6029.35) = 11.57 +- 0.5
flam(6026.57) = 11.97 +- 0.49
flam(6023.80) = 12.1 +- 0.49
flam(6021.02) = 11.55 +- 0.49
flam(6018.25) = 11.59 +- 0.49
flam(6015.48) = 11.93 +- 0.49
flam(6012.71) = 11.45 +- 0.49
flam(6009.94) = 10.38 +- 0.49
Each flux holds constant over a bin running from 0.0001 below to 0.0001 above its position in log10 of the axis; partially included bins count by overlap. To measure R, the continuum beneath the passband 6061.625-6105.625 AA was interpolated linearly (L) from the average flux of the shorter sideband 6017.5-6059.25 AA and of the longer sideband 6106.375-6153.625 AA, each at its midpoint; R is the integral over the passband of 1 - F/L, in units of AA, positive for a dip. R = 0.6 AA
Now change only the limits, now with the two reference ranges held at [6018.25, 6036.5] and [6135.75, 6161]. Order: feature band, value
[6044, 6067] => 0.4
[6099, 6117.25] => -1.0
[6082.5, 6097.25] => -0.2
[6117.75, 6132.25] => -0.7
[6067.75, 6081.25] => 0.2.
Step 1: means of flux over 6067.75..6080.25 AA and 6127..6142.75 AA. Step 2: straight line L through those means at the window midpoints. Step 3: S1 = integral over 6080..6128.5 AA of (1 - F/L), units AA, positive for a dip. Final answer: -1.50 AA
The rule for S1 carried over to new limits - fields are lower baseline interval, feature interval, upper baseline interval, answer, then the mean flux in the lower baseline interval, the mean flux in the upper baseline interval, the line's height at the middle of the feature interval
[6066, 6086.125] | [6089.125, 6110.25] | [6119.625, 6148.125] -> -1.4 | 11.1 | 11.4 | 11.2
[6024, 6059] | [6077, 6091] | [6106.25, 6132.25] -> 0.6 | 11.9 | 11.5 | 11.7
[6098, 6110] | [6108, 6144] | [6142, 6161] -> -0.3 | 12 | 10.7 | 11.4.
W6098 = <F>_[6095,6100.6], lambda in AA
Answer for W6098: 11.4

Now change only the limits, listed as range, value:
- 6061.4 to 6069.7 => 10.6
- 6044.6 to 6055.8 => 11.6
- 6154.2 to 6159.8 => 10.3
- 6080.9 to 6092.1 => 11.2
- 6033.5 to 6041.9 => 12.2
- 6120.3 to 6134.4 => 11.6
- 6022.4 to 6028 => 12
